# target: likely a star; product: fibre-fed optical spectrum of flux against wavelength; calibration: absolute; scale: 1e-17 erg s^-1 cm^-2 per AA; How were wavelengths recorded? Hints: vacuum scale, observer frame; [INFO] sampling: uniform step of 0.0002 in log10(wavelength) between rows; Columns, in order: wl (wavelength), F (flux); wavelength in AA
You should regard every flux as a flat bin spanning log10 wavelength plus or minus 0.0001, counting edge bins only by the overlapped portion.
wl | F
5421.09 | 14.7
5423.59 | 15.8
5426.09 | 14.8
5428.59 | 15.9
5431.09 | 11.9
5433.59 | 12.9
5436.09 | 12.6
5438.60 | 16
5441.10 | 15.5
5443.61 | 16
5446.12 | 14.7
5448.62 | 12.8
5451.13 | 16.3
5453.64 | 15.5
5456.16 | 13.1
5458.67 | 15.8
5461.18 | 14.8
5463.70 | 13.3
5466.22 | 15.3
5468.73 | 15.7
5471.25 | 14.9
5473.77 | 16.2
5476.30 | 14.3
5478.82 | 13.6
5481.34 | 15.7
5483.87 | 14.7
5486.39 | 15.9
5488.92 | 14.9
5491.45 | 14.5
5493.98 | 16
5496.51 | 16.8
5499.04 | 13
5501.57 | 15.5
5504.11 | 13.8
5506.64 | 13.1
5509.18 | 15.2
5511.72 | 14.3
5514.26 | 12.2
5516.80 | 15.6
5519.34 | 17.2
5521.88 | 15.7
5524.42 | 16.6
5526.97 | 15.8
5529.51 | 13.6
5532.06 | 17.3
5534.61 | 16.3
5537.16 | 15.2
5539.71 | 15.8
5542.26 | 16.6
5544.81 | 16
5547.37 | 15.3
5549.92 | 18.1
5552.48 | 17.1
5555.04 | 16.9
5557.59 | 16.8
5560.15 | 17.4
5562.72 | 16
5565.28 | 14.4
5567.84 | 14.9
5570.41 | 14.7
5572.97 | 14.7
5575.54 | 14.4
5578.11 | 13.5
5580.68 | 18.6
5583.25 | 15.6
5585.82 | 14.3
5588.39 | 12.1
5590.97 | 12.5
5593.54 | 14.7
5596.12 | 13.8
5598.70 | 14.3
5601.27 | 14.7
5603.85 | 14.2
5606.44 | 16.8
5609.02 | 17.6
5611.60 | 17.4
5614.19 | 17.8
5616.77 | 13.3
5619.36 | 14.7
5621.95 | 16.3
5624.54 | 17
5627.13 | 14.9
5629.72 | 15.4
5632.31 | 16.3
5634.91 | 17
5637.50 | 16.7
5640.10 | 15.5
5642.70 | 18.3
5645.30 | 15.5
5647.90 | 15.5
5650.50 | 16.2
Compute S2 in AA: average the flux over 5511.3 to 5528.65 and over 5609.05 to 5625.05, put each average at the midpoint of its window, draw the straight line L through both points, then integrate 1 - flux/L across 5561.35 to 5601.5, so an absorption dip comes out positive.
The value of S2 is 3.25 AA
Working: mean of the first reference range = 15.4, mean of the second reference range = 16.2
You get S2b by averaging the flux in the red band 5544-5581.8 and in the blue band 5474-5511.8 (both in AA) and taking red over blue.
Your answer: 1.1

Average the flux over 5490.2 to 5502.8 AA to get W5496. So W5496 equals 15.2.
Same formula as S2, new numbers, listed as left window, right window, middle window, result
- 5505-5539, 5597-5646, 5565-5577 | 0.8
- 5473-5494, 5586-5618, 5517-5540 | -1.5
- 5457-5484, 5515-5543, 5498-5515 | 1.7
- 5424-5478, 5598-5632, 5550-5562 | -1.3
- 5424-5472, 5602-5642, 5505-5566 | -1.6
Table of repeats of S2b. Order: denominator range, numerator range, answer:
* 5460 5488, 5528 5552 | 1.07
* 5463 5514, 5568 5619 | 1.01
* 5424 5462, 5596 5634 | 1.08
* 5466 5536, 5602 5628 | 1.06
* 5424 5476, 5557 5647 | 1.05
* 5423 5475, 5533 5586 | 1.08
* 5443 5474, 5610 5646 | 1.09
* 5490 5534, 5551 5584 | 1.05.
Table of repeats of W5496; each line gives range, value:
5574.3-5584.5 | 15.5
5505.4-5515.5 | 13.7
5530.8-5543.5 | 16.2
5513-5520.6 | 15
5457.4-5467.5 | 14.8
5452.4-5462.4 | 14.8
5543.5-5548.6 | 15.7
